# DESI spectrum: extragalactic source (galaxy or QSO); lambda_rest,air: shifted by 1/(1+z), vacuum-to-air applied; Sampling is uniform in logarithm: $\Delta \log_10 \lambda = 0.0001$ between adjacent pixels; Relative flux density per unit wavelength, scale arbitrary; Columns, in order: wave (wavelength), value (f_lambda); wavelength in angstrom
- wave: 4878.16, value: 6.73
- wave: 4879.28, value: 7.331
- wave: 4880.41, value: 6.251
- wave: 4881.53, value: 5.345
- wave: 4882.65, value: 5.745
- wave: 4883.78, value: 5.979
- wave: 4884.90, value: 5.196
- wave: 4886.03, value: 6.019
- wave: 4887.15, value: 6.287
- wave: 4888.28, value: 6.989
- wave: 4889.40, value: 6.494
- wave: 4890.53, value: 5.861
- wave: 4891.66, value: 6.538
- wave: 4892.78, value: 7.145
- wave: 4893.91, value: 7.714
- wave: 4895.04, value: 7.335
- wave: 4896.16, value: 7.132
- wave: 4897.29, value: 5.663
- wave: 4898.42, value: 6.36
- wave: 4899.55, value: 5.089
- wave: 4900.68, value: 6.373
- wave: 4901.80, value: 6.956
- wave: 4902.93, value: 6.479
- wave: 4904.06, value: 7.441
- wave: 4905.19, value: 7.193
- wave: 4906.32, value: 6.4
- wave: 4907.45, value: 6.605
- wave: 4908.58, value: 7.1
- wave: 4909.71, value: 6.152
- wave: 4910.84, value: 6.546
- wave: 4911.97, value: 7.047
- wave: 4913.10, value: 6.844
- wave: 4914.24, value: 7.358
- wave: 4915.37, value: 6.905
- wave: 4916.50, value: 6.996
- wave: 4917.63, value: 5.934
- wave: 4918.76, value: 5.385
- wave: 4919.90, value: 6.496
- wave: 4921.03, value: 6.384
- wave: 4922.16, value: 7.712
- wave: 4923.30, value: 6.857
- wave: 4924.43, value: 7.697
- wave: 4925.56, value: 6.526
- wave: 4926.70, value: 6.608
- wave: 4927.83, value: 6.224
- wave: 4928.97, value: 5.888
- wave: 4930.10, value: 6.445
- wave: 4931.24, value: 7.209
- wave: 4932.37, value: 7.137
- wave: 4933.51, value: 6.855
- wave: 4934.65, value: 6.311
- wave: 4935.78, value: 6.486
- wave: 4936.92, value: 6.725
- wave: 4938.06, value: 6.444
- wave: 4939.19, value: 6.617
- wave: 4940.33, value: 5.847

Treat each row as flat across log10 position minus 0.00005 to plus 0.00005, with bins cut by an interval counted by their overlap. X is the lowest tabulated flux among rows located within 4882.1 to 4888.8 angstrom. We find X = 5.196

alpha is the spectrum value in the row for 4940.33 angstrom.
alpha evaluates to 5.847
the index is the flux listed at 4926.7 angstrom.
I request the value 6.608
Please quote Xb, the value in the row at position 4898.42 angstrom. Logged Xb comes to 6.36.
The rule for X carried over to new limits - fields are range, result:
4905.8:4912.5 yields 6.152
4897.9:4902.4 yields 5.089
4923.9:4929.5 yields 5.888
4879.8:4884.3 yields 5.345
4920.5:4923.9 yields 6.384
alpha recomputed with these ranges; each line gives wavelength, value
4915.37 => 6.905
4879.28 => 7.331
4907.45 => 6.605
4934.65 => 6.311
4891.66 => 6.538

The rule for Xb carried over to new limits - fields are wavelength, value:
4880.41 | 6.251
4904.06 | 7.441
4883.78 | 5.979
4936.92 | 6.725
